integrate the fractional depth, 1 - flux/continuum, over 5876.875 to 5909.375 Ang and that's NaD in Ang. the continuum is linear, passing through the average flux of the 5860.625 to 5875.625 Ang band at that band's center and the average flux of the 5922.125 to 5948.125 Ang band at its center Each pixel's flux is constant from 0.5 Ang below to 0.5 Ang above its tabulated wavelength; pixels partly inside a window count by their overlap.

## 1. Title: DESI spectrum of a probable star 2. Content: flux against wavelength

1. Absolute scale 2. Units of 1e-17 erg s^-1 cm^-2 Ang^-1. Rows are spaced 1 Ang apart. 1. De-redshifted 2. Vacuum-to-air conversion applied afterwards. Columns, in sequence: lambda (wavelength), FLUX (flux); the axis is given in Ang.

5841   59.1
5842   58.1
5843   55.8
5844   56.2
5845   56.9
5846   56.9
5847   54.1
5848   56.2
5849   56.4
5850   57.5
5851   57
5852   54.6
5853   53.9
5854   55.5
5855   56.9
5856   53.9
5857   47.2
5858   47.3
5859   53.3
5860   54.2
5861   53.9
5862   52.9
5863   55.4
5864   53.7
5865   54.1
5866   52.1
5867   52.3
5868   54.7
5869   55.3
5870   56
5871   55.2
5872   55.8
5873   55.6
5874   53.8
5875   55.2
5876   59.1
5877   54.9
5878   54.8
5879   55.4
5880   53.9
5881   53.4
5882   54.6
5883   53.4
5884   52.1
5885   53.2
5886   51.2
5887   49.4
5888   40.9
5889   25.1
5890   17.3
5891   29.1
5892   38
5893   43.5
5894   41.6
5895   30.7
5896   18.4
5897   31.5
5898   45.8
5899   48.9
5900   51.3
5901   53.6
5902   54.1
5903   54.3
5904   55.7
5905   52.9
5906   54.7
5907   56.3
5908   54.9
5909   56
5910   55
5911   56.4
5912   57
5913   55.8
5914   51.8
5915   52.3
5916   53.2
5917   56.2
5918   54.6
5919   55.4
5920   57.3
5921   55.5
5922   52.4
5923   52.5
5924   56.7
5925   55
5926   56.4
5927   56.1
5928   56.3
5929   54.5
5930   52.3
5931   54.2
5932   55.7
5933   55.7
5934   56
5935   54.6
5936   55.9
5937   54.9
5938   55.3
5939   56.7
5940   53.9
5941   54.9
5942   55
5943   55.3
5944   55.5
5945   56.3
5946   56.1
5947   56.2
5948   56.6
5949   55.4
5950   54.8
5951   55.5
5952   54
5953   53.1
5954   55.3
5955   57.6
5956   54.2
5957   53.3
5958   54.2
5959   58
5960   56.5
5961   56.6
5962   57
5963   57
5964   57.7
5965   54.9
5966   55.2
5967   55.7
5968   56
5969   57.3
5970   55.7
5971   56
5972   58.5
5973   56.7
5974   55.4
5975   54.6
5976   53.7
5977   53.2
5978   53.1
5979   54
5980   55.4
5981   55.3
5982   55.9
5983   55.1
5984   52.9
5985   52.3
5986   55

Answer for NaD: 4.9 Ang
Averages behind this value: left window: 54.4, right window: 55.3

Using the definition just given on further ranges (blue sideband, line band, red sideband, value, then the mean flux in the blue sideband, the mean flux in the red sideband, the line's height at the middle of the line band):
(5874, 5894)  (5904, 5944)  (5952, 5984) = -3.1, 47.1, 55.5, 51.1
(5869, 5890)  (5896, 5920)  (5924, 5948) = 0.5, 51.4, 55.4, 53.4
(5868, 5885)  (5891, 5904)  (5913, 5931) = 2.9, 54.9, 54.6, 54.8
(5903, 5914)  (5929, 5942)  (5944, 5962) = 0.1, 55.2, 55.6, 55.4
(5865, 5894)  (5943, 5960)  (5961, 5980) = -0.3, 49.4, 55.7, 54.4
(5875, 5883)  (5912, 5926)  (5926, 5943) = 0.1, 55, 55.2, 55.1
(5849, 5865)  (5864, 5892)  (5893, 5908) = 0.2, 53.9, 46.6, 50.4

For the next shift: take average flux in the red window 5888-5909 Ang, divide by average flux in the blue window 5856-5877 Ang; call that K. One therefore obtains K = 0.8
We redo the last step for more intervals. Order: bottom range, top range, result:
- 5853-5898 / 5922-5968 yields 1.14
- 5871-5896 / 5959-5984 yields 1.19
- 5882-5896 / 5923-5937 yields 1.38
